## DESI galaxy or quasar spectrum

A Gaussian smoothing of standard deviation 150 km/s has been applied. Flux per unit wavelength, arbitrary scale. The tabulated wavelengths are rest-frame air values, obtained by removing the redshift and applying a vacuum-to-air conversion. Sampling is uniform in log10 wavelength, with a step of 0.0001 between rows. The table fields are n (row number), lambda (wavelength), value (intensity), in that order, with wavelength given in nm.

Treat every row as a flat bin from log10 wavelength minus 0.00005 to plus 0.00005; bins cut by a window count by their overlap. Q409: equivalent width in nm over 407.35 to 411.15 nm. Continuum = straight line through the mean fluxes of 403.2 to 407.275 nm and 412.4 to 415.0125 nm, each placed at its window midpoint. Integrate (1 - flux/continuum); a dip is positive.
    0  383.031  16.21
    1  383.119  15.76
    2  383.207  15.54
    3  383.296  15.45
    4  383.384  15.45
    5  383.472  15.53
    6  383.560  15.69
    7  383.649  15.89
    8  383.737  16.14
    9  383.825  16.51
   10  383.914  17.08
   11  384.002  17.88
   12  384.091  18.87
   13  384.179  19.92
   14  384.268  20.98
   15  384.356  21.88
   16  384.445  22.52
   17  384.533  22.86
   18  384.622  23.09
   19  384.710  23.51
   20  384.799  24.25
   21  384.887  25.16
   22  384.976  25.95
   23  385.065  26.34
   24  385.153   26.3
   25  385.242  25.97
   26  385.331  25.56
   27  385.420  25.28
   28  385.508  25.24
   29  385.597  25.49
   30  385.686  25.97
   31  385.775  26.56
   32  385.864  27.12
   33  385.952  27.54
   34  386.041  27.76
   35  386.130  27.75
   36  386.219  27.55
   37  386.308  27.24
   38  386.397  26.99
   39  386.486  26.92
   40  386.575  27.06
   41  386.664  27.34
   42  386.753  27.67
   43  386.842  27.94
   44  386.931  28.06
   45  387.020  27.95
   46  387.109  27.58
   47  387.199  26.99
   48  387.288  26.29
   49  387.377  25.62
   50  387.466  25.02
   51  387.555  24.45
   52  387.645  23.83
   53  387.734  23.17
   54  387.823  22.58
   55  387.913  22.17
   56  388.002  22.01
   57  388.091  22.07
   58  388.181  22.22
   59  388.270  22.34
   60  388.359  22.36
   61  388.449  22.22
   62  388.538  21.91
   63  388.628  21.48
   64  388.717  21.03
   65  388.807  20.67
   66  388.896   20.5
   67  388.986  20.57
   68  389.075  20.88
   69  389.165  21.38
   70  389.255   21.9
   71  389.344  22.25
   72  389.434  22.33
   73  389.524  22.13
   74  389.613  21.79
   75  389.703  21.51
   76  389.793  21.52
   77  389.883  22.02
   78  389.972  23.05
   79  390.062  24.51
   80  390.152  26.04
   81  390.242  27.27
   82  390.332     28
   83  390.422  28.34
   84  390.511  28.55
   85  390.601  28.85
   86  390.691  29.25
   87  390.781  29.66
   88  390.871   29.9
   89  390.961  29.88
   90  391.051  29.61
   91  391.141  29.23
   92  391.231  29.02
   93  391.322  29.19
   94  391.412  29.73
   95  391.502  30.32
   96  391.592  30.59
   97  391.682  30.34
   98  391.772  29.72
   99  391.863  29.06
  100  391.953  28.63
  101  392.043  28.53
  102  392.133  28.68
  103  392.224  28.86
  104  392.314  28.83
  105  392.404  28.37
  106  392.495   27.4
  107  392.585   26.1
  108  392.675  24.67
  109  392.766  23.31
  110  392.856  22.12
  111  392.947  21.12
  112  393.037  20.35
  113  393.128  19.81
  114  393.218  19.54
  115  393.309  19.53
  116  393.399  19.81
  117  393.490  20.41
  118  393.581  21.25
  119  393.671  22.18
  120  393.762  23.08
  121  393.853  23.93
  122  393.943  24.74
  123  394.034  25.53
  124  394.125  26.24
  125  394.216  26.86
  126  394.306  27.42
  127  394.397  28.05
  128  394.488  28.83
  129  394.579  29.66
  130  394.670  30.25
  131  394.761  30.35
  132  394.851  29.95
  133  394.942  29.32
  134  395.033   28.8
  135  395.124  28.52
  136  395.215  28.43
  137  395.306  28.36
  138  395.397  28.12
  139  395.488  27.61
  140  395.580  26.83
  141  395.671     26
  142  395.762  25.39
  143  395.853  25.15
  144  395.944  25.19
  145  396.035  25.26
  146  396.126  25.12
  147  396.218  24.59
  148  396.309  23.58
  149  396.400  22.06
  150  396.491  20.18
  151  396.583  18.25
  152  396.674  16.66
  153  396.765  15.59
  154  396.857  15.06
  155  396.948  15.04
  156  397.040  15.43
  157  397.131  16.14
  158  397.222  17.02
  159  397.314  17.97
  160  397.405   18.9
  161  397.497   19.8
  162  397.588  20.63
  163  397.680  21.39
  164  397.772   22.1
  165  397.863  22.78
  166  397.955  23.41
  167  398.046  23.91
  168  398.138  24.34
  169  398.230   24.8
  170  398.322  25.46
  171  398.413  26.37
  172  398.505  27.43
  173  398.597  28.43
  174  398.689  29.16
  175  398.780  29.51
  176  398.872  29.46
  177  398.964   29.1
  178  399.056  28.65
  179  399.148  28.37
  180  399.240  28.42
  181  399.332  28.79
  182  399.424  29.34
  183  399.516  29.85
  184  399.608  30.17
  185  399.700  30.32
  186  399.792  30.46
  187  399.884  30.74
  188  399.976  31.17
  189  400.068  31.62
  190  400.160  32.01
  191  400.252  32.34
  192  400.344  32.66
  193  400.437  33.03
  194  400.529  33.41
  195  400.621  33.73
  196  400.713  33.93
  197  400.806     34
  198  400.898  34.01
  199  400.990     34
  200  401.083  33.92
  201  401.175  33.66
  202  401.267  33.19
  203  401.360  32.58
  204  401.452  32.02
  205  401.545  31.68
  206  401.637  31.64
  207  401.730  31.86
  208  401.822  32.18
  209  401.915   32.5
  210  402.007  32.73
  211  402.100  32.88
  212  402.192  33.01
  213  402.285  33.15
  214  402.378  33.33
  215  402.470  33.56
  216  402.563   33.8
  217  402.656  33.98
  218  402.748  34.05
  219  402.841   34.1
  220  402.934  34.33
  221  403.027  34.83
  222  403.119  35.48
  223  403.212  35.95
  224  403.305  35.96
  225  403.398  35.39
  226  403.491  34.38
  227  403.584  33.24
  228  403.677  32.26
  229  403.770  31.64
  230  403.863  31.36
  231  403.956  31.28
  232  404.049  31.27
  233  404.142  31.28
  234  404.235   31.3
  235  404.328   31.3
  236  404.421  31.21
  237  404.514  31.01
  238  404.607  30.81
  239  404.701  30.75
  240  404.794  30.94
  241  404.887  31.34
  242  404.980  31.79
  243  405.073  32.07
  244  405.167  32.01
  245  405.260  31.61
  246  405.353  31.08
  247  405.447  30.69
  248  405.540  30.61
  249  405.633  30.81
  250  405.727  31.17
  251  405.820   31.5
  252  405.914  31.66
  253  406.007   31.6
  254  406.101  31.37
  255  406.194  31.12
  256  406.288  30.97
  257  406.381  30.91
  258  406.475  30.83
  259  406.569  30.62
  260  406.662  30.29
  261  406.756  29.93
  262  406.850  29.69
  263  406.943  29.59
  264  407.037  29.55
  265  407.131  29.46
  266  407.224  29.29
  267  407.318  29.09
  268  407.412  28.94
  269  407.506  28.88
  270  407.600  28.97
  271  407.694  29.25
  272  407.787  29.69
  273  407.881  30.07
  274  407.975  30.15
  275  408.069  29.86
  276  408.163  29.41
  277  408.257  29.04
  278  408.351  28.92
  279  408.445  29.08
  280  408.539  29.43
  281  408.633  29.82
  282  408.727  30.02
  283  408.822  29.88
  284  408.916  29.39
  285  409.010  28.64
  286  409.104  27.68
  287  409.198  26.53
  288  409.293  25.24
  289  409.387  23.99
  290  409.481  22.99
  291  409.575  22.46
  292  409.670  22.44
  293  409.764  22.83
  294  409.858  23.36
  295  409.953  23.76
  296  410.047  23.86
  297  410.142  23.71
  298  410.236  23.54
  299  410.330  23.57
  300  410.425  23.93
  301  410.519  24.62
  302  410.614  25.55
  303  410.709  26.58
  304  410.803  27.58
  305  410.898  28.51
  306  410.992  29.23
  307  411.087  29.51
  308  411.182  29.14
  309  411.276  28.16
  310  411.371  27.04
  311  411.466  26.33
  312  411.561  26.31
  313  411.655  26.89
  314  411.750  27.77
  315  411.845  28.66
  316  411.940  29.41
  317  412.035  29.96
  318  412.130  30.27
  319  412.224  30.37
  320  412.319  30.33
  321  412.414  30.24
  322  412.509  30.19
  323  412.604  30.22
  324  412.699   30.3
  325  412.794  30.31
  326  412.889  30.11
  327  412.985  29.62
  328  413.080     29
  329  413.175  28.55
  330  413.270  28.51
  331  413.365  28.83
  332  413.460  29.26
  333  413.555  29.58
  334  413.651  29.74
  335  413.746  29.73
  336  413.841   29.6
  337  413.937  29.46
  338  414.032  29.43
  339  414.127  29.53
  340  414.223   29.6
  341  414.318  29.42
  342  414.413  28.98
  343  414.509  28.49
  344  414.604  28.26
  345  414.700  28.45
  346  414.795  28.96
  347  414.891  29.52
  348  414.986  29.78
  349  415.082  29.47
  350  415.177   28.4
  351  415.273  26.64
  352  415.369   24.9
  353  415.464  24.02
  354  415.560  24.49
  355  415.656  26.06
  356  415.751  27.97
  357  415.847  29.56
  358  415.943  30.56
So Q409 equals 0.43 nm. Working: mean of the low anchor 31.4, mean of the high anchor 29.4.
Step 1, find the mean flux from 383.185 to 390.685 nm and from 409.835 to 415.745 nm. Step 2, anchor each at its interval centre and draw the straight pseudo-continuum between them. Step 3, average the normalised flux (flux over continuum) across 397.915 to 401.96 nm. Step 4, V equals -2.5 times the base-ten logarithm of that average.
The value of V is -0.18 mag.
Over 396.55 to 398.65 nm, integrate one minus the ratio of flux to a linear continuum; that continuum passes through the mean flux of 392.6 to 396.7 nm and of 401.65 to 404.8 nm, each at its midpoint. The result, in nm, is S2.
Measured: 0.52 nm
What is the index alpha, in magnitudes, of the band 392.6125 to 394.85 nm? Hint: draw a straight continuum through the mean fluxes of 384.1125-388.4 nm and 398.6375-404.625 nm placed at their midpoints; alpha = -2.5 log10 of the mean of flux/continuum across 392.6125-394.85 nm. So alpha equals 0.18 mag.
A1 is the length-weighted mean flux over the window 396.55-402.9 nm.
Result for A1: 28.2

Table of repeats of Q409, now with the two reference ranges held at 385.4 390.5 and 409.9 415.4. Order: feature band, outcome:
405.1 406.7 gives -0.23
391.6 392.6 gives -0.14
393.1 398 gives 0.43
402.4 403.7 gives -0.37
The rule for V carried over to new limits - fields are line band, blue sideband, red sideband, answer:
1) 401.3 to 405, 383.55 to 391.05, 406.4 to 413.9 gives -0.211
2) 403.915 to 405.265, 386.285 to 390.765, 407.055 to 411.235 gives -0.178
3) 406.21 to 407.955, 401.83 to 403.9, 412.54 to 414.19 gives 0.078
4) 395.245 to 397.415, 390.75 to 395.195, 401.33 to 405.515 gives 0.294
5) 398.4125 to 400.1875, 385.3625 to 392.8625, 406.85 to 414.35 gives -0.101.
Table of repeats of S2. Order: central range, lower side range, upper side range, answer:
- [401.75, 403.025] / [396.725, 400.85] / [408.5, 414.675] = -0.32 nm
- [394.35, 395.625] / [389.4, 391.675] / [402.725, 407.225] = -0.02 nm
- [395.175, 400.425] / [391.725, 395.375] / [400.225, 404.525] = 0.77 nm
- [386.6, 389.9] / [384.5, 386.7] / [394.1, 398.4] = 0.28 nm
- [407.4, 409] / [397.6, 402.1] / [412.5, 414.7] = 0.01 nm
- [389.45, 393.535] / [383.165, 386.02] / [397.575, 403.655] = -0.05 nm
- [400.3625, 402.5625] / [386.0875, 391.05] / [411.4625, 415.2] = -0.48 nm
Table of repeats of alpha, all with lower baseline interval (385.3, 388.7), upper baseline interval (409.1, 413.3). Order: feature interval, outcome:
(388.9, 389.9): 0.18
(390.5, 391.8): -0.16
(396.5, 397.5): 0.47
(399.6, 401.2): -0.23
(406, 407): -0.15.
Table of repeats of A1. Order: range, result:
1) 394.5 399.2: 24.3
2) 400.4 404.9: 32.9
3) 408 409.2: 29.2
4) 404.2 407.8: 30.6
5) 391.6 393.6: 25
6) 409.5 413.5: 27.4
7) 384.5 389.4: 24.6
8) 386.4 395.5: 25.6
